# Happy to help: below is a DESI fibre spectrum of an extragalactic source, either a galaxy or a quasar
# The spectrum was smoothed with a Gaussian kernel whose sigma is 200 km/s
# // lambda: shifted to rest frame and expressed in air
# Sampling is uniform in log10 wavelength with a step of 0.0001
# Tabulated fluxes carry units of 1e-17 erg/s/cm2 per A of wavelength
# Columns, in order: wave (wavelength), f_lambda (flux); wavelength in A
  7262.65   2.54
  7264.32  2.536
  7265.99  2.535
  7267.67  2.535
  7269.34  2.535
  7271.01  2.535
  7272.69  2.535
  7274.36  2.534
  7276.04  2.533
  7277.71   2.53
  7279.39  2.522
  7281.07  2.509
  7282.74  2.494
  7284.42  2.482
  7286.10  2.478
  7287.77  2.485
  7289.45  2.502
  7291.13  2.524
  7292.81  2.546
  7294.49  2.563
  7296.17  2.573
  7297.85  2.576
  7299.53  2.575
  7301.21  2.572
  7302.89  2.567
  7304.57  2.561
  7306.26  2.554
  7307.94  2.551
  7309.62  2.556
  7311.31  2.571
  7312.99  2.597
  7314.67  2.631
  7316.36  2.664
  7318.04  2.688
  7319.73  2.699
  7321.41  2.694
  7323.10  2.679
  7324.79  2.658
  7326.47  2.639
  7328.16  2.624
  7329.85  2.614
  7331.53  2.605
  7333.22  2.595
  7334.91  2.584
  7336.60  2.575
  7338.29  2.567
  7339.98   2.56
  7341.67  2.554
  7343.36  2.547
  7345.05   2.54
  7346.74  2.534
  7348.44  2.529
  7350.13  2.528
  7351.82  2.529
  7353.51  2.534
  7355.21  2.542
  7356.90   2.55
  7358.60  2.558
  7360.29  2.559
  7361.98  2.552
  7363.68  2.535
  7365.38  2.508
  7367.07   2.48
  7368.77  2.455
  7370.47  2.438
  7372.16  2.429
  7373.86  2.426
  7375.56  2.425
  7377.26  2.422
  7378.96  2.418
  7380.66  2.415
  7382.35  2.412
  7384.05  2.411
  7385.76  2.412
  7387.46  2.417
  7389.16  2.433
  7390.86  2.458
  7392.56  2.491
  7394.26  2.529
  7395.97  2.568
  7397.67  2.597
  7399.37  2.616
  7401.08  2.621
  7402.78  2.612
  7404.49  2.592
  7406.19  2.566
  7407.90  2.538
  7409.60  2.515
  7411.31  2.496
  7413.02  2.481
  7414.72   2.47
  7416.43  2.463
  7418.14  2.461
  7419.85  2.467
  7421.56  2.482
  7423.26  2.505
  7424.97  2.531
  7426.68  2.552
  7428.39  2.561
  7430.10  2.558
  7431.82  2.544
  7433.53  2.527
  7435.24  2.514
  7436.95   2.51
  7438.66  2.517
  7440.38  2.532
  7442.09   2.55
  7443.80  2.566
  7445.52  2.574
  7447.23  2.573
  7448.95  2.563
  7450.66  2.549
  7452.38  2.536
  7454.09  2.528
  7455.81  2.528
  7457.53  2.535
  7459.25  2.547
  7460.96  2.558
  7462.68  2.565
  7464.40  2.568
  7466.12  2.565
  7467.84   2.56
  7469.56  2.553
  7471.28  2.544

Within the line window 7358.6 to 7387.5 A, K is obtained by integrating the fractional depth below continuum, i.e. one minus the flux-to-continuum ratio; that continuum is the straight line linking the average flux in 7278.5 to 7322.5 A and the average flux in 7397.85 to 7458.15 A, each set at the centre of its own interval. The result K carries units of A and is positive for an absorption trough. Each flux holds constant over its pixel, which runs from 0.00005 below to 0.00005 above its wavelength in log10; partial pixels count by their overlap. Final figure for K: 1.0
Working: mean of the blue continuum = 2.57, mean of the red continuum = 2.54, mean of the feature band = 2.46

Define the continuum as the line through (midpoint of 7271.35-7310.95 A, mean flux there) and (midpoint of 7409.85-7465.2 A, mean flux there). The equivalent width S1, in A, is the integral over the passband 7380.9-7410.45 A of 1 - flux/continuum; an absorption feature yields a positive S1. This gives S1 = 0.2 A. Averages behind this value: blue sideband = 2.54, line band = 2.52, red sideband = 2.53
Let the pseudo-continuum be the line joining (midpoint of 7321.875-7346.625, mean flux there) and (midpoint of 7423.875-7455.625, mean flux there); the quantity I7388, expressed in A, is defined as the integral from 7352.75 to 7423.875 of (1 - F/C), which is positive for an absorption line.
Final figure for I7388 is 2.0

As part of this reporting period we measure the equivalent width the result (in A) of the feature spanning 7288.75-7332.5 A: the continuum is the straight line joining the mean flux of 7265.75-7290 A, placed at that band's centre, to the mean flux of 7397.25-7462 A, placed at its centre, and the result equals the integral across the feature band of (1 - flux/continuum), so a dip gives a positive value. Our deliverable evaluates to -1.4 A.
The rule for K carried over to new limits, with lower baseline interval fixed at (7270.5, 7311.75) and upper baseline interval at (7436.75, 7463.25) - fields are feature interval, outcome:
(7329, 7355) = -0.2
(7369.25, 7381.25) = 0.5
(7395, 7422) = 0.1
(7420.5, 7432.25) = 0.1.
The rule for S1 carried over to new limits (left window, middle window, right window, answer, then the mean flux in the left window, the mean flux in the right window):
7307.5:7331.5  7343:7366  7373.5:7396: -0.1 A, 2.63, 2.44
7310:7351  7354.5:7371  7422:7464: 0.4 A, 2.6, 2.54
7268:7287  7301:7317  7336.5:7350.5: -0.3 A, 2.52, 2.55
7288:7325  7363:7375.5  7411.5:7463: 0.5 A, 2.59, 2.53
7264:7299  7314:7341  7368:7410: -1.3 A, 2.53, 2.49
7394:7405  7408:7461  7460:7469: 1.1 A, 2.59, 2.56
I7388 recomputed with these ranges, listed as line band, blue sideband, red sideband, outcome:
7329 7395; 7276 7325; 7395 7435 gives 1.23 A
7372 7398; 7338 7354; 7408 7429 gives 0.70 A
